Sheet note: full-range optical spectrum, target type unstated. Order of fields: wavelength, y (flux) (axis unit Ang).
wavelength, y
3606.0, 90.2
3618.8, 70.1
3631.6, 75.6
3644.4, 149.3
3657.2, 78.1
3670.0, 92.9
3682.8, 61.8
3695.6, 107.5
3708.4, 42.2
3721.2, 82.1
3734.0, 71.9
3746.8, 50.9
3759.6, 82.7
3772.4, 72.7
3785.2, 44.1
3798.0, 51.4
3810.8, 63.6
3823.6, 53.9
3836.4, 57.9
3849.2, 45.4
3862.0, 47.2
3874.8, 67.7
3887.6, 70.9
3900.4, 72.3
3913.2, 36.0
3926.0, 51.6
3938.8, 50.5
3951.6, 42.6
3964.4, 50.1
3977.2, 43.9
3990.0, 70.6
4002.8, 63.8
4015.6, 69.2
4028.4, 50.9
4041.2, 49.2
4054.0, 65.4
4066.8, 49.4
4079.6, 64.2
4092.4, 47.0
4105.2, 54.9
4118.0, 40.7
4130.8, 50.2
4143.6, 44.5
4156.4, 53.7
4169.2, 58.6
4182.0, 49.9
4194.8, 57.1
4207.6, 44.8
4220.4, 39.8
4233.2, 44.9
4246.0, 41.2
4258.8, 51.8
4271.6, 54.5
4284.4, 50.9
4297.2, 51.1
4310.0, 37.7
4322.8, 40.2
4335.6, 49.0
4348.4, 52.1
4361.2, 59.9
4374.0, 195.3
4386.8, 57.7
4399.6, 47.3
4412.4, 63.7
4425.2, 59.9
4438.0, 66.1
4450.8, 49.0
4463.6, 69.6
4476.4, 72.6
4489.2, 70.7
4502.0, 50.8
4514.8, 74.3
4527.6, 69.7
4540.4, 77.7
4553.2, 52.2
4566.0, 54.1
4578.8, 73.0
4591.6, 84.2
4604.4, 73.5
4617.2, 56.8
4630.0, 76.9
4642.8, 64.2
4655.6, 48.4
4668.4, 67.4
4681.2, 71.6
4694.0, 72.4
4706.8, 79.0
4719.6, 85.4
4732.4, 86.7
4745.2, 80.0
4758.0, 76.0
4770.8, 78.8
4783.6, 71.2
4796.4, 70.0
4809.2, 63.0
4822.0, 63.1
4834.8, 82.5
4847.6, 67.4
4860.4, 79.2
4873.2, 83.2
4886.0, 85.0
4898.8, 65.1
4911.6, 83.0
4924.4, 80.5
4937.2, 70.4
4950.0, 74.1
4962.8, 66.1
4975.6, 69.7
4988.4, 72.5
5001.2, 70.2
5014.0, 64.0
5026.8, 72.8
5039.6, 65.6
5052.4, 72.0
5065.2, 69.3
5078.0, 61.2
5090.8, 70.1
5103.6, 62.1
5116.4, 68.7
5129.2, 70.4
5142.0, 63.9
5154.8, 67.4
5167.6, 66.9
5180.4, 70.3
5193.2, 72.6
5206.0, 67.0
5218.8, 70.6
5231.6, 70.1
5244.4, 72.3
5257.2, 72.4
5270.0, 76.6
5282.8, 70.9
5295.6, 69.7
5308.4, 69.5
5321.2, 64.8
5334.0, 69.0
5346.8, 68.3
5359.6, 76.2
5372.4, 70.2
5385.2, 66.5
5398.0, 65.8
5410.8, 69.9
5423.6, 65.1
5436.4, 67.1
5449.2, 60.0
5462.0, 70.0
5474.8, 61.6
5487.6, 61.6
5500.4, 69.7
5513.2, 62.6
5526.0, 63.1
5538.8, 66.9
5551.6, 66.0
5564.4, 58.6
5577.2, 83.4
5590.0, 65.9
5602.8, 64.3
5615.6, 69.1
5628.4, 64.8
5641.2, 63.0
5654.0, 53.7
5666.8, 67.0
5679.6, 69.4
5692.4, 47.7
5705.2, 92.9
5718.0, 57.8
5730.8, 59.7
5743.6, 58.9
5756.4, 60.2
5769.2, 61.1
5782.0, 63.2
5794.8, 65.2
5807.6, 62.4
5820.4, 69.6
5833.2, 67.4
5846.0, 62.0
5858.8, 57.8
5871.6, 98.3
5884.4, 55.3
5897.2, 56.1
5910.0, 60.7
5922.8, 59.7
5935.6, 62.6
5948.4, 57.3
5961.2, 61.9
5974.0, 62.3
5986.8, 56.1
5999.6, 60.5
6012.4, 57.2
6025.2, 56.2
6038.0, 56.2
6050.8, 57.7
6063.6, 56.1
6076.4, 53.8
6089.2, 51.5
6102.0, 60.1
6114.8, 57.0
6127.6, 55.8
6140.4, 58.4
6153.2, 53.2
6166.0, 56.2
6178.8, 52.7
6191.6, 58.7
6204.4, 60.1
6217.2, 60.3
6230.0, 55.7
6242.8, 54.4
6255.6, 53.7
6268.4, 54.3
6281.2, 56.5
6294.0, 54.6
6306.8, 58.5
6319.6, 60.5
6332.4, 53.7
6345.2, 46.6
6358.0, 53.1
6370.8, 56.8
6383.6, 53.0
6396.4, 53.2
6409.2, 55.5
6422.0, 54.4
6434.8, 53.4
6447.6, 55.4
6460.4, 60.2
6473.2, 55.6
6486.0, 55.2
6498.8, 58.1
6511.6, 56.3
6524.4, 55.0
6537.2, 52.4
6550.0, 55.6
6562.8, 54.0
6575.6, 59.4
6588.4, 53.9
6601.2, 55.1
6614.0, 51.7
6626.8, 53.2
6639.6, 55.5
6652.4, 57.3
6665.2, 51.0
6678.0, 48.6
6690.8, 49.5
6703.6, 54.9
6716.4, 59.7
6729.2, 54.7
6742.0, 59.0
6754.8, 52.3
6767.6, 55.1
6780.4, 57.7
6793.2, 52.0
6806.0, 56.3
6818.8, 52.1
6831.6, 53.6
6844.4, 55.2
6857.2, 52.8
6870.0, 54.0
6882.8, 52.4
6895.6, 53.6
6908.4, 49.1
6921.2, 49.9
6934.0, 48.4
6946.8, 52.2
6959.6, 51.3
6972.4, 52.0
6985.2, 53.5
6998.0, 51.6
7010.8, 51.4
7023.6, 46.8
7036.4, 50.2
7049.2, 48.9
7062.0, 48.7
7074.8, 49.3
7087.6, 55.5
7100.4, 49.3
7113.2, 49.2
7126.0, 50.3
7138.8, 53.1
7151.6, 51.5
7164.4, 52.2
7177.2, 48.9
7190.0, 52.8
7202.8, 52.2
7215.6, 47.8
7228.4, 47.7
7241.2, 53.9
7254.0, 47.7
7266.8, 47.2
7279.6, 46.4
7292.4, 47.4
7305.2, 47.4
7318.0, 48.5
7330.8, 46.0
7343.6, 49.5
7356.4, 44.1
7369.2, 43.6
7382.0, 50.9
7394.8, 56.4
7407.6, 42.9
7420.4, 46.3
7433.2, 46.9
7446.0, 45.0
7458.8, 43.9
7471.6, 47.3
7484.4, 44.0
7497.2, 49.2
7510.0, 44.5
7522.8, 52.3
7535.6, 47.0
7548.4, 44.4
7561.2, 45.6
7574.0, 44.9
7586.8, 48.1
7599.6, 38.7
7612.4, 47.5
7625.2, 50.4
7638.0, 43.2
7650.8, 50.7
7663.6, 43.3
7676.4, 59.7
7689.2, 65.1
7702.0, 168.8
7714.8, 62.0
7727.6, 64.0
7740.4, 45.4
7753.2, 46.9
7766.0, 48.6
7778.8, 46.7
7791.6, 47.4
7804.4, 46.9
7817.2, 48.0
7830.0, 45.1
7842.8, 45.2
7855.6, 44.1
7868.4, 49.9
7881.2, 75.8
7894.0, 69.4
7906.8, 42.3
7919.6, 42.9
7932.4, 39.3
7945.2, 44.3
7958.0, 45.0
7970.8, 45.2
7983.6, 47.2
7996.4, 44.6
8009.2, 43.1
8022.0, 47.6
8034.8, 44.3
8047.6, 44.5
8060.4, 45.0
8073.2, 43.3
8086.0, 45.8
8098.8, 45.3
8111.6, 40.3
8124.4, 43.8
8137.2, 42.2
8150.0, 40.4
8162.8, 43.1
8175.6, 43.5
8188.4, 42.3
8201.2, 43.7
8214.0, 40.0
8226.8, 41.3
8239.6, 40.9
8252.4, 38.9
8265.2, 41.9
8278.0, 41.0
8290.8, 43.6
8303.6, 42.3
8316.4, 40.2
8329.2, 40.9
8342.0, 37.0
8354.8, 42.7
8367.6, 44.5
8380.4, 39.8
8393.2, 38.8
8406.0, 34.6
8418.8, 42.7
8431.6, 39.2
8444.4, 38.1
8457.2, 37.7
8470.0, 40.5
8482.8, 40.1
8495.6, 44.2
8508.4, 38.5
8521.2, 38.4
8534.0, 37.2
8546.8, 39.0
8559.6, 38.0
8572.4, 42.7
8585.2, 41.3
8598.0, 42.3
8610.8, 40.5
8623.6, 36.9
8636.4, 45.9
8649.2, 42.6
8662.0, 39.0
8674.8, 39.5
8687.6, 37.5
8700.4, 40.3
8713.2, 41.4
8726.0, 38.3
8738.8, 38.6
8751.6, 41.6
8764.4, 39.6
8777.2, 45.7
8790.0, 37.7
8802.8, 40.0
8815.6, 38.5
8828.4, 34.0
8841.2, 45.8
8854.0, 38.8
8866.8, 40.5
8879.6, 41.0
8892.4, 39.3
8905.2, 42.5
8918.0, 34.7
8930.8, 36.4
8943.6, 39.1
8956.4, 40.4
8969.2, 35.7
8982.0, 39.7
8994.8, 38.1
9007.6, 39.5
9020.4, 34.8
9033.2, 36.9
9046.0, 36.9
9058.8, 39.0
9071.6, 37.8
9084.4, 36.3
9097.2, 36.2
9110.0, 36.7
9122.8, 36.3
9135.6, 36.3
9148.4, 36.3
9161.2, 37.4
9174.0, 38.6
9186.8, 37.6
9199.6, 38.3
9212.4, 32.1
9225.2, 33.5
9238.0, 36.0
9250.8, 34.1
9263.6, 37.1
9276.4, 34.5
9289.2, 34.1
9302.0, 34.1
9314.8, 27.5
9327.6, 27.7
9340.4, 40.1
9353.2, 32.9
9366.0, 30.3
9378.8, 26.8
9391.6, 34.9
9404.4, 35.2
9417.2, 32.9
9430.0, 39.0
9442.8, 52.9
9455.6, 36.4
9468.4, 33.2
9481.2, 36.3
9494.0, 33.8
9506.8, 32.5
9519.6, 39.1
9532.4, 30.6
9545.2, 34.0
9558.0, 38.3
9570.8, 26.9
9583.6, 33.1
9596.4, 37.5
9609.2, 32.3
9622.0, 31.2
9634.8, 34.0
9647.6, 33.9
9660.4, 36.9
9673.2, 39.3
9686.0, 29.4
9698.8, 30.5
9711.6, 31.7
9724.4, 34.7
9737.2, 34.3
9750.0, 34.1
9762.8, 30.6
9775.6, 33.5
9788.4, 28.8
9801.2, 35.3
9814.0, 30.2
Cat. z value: 0.17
